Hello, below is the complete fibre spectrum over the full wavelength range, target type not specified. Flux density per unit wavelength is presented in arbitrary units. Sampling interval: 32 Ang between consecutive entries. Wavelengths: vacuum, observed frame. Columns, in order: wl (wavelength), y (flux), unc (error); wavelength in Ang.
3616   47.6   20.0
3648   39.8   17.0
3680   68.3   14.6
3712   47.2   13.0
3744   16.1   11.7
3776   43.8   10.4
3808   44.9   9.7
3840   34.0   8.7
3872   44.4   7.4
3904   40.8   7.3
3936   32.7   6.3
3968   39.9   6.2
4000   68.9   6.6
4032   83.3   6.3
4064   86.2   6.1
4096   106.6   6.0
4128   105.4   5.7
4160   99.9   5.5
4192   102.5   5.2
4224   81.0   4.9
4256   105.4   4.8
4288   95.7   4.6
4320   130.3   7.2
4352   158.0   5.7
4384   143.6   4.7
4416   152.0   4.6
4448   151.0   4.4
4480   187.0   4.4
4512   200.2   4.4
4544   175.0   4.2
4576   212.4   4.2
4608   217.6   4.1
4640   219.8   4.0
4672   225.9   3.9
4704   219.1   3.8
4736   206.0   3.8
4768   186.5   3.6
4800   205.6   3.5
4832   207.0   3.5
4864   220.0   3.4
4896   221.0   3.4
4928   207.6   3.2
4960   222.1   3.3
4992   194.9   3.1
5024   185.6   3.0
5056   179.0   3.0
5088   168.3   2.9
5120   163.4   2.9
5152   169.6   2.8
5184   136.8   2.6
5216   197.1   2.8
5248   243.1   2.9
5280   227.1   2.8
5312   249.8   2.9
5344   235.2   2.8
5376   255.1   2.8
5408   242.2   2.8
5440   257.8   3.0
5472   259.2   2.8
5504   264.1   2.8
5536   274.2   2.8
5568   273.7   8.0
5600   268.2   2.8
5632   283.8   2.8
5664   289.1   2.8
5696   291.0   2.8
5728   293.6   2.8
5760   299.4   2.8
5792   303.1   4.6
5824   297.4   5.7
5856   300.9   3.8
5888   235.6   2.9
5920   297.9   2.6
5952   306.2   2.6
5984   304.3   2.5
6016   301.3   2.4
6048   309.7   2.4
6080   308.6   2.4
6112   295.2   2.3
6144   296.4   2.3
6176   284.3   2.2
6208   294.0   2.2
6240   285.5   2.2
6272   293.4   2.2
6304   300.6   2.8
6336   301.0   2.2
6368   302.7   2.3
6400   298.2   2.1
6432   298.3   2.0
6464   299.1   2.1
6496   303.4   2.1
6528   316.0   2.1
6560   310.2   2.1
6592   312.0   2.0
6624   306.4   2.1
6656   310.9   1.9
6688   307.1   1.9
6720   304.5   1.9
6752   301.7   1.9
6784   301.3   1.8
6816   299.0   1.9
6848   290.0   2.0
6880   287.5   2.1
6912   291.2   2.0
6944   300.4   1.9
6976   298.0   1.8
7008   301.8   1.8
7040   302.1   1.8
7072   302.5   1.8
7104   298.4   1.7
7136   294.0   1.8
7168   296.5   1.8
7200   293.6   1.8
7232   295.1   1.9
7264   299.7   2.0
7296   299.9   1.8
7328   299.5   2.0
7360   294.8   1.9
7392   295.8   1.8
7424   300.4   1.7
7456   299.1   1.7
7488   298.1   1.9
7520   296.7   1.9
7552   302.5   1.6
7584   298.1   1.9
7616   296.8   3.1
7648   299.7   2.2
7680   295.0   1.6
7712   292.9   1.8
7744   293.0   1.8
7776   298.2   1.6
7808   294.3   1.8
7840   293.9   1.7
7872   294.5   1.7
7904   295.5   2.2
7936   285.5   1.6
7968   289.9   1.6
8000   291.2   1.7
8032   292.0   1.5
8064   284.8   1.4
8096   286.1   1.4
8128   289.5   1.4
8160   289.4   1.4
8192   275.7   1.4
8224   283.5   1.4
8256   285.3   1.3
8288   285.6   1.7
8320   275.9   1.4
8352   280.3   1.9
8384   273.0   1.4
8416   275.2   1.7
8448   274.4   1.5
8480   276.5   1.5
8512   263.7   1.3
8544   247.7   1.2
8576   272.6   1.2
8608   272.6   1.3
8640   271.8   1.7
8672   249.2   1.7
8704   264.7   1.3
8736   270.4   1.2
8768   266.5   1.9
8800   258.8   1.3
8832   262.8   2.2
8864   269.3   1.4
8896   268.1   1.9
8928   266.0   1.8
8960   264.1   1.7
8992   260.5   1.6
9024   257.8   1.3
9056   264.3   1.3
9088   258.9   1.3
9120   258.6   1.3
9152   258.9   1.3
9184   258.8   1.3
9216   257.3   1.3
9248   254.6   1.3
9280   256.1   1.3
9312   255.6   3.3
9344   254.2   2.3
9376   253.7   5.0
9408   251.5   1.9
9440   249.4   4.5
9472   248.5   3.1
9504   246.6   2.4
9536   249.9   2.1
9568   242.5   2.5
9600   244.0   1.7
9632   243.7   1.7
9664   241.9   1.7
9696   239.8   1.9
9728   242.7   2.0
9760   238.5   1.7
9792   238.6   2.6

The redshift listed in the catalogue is 0.00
